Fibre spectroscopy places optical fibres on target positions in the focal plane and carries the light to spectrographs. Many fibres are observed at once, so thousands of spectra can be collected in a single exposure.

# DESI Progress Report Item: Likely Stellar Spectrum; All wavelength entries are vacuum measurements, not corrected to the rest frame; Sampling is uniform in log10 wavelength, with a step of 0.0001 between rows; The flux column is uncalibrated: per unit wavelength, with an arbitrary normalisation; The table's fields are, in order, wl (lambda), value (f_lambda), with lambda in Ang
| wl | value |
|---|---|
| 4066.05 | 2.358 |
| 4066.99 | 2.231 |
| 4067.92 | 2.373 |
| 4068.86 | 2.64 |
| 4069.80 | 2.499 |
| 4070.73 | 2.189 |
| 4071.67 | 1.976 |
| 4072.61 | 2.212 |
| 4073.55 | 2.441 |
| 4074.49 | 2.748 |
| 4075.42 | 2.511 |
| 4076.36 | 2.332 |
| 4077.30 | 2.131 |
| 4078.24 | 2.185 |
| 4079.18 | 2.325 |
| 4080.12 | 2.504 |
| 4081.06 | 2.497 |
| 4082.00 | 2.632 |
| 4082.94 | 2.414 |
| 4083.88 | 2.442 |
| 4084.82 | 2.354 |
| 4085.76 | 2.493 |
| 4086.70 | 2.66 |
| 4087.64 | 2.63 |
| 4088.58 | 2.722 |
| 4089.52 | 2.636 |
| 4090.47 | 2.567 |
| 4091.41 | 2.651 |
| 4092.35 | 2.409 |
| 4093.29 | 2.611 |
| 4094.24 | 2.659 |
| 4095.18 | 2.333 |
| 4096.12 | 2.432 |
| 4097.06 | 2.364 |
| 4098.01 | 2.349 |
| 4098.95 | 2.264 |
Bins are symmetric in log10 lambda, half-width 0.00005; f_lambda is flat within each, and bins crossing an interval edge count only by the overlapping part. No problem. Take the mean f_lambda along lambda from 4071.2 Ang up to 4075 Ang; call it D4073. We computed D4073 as 2.35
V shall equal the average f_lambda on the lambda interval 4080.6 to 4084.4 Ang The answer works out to 2.49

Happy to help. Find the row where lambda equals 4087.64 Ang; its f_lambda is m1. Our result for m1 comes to 2.63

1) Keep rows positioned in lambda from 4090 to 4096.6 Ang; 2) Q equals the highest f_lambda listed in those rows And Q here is 2.659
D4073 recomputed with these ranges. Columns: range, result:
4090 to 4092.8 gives 2.55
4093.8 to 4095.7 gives 2.5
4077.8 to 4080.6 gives 2.34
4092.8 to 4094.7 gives 2.63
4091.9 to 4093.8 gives 2.51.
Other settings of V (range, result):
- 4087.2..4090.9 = 2.64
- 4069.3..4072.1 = 2.23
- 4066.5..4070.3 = 2.44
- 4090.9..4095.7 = 2.53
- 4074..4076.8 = 2.54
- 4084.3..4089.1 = 2.57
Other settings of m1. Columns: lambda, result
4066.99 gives 2.231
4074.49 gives 2.748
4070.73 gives 2.189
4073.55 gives 2.441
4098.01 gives 2.349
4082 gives 2.632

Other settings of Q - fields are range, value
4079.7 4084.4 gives 2.632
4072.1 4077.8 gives 2.748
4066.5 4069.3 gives 2.64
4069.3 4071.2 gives 2.499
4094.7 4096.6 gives 2.432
